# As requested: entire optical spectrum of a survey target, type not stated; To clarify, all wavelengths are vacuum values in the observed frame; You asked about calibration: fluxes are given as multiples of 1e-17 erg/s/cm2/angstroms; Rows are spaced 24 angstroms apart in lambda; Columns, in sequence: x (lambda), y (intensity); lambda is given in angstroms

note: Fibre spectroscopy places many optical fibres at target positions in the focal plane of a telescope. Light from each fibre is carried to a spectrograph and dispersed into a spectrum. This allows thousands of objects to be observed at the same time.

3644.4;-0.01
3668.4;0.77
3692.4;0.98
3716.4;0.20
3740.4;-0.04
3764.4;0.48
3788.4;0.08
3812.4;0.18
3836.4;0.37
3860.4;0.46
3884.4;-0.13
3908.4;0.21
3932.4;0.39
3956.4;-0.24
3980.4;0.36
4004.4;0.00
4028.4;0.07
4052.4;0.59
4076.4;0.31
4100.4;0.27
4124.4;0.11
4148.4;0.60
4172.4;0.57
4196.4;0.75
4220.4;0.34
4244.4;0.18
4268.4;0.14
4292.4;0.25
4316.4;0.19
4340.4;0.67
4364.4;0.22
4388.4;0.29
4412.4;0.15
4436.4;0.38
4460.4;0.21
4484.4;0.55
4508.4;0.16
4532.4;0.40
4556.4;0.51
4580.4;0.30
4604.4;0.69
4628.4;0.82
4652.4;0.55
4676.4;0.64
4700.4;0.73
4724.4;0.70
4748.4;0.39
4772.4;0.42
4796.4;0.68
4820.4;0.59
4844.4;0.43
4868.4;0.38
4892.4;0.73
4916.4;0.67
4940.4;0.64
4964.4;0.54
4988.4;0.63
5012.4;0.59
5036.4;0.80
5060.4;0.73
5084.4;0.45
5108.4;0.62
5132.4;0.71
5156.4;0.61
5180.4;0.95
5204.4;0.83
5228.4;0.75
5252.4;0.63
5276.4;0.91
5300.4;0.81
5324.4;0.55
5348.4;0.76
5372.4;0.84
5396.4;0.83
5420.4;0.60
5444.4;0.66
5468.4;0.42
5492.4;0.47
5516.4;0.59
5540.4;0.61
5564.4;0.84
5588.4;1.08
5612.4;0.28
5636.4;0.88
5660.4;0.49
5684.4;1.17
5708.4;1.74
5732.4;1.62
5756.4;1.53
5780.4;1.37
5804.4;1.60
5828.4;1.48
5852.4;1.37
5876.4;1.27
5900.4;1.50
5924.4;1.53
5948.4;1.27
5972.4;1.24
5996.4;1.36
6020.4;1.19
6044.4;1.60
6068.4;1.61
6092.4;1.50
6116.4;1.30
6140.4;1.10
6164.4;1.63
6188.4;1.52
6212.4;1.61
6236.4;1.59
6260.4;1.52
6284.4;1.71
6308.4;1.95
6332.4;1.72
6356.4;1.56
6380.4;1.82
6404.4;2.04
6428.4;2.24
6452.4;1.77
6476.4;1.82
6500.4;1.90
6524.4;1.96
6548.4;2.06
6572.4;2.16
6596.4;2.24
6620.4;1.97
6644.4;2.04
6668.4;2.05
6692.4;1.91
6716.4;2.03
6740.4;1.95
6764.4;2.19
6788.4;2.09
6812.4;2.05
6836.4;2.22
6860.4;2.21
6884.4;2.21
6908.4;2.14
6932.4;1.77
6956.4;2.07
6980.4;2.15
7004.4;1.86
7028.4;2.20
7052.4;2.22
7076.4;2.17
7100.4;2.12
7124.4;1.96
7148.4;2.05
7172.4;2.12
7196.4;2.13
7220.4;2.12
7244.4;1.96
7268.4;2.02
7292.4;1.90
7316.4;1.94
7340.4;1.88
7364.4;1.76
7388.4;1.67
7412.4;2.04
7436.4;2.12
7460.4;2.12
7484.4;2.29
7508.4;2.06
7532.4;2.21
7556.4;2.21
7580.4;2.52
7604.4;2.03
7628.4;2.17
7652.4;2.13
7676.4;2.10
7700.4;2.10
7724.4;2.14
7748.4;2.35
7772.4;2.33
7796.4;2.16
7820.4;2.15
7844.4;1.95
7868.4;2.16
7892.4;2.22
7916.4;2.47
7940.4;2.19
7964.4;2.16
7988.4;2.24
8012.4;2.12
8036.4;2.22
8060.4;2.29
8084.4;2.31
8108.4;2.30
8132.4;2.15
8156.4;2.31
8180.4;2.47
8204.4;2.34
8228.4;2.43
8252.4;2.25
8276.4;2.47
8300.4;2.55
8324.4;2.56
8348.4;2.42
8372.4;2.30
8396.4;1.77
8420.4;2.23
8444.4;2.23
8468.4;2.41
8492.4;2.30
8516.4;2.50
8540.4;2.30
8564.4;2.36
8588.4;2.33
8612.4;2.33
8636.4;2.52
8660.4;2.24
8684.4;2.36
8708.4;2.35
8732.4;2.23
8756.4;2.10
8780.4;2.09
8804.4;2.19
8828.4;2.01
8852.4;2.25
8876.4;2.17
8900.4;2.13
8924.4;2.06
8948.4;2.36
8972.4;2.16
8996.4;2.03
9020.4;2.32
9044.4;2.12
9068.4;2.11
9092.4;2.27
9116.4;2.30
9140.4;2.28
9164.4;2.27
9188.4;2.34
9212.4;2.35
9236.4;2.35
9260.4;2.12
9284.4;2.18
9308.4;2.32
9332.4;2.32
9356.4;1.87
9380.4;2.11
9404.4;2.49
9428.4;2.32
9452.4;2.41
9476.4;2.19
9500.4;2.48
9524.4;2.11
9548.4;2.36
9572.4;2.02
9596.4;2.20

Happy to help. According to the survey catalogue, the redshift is 0.426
